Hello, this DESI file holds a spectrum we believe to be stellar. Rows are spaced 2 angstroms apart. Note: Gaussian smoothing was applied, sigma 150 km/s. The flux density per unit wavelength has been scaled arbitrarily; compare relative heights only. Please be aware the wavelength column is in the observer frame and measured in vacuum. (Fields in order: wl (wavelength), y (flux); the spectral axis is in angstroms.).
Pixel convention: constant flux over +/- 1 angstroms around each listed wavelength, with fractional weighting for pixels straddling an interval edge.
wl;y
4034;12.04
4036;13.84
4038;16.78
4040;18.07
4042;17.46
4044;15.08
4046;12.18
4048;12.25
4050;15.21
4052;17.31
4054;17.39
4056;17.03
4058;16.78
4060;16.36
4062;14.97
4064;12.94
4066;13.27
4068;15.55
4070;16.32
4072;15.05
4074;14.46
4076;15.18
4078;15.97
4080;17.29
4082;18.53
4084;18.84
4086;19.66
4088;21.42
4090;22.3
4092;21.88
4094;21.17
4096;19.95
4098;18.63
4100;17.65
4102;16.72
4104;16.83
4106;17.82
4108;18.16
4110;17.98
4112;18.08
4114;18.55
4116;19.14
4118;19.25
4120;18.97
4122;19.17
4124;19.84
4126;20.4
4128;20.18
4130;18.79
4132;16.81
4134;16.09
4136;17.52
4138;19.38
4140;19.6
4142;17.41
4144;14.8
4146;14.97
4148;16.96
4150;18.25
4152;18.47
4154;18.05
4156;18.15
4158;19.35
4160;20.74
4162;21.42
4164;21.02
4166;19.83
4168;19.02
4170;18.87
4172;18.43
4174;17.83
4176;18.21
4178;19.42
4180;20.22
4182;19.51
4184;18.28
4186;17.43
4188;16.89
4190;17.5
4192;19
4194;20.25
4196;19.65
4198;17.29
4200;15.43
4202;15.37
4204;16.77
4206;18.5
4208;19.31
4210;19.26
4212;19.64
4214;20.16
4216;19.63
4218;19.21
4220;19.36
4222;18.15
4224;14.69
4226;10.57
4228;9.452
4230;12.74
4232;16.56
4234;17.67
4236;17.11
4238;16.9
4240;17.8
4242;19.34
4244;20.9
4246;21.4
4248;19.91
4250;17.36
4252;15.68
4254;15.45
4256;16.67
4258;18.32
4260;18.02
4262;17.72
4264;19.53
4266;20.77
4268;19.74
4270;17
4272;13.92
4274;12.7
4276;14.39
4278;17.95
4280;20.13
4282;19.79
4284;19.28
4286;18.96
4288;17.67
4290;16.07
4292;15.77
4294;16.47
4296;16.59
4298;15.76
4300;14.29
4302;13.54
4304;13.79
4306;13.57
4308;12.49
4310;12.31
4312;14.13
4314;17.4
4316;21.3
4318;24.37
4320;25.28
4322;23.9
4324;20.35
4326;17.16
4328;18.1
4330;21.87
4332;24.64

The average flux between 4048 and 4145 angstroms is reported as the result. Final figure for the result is 17.7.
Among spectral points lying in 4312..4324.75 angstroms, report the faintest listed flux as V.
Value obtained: 14.13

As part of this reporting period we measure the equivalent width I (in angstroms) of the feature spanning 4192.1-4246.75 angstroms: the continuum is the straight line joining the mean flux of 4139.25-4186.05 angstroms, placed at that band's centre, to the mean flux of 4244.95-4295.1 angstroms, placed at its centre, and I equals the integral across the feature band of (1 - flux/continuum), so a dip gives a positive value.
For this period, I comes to 1.7 angstroms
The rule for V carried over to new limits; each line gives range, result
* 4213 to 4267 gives 9.452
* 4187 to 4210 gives 15.37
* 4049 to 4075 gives 12.94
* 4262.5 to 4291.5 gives 12.7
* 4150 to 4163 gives 18.05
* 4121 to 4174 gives 14.8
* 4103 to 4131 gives 16.83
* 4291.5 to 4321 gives 12.31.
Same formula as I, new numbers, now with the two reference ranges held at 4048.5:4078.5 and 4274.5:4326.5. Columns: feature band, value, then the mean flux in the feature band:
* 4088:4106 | -4.1 angstroms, 19.4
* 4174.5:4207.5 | -3.2 angstroms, 18.1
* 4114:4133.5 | -3.7 angstroms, 19.1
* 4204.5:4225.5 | -2.3 angstroms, 18.5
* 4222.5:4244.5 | 1.5 angstroms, 15.7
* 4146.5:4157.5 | -1.1 angstroms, 17.9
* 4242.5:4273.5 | -1.9 angstroms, 18.1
